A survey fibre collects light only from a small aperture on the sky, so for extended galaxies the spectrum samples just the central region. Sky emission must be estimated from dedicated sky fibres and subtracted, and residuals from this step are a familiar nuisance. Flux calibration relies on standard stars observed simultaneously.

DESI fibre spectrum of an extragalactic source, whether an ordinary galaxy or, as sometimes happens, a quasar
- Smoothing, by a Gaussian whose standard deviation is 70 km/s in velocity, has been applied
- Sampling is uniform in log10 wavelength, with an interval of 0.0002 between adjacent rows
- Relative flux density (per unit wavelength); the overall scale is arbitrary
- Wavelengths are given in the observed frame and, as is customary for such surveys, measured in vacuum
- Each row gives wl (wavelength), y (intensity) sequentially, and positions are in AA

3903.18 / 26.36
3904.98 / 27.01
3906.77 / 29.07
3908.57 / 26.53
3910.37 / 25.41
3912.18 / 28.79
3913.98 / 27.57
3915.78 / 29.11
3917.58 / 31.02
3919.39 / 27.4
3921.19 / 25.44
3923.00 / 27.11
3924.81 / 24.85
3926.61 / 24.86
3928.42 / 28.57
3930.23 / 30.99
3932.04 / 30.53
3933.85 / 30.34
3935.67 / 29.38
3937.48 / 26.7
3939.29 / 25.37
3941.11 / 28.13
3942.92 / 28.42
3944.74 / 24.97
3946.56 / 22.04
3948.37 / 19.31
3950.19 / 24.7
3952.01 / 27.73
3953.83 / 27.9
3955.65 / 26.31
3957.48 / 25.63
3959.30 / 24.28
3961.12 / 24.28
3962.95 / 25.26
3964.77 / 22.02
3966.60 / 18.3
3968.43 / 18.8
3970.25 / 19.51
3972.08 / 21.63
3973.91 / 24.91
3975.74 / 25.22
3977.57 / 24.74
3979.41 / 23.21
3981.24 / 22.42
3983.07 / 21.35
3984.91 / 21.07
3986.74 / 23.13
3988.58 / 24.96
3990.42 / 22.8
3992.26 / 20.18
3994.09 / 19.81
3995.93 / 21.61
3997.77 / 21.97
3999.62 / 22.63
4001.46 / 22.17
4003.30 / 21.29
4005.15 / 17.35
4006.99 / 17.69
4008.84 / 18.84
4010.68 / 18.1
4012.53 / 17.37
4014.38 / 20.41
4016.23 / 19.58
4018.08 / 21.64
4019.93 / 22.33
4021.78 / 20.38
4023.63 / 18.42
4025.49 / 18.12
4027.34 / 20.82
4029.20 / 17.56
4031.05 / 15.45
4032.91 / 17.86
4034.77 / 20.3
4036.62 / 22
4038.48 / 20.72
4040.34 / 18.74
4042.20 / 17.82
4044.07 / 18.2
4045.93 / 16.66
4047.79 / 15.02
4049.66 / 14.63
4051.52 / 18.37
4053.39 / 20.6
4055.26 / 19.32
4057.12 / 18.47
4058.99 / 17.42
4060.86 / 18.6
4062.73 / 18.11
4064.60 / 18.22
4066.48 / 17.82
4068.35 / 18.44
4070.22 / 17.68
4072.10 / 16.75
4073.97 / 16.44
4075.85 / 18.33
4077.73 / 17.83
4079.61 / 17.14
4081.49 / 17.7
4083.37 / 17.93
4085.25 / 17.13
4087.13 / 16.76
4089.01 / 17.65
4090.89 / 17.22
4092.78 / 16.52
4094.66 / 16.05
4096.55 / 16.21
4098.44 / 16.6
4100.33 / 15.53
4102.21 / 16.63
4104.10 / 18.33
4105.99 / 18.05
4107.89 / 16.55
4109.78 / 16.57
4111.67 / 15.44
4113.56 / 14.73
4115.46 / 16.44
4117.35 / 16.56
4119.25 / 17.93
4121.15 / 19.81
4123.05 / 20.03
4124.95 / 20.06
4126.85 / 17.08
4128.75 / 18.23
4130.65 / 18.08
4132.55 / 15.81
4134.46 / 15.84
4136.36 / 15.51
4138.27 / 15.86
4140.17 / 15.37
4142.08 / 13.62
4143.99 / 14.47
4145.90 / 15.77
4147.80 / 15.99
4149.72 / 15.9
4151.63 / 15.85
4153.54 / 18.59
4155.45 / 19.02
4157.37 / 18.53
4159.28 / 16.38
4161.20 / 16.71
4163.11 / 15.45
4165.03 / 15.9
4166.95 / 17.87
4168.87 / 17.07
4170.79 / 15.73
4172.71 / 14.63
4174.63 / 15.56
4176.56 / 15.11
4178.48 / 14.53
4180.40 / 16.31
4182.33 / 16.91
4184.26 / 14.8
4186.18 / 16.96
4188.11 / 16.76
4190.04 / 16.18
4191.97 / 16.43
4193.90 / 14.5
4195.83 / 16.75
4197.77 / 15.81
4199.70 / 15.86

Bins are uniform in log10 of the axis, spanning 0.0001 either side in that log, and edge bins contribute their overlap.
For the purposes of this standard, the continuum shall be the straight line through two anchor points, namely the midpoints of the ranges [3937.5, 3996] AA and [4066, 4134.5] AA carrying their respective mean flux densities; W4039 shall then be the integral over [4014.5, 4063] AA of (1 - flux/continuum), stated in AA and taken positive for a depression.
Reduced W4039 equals 3.3 AA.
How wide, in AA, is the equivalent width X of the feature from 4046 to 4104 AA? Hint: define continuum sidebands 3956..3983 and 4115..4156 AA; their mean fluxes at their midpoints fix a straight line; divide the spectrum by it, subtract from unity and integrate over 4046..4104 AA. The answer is 5.2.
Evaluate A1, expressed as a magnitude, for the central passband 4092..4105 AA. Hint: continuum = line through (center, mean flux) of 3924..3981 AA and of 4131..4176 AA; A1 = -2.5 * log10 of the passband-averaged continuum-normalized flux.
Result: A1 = 0.13 mag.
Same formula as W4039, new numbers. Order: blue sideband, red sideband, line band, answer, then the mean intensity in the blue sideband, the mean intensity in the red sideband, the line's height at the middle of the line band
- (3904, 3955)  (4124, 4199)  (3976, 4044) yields 8.6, 27.1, 16.3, 23.4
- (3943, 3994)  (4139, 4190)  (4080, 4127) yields 2.9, 23.2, 16.1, 18.4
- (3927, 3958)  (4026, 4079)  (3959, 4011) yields 3.9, 26.9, 18.1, 23.5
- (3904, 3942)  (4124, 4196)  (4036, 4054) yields 3.1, 27.8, 16.3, 21.9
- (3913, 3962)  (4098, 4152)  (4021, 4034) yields 2.1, 26.8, 16.6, 21.9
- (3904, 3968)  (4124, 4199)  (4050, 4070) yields 2.3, 26.4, 16.3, 20.8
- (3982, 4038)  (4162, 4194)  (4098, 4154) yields 1.9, 20.2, 16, 17.3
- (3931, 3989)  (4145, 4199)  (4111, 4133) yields 0.7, 24.5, 16.3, 18.2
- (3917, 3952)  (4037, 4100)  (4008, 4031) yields 1.8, 26.8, 17.6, 21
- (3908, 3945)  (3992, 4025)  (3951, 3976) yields 0.7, 27.7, 20.1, 24.3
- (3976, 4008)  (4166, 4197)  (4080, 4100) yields 2.0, 21.7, 16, 18.8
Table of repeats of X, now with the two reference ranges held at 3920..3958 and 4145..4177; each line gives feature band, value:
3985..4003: 1.55 AA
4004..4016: 2.55 AA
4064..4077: 1.88 AA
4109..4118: 1.33 AA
